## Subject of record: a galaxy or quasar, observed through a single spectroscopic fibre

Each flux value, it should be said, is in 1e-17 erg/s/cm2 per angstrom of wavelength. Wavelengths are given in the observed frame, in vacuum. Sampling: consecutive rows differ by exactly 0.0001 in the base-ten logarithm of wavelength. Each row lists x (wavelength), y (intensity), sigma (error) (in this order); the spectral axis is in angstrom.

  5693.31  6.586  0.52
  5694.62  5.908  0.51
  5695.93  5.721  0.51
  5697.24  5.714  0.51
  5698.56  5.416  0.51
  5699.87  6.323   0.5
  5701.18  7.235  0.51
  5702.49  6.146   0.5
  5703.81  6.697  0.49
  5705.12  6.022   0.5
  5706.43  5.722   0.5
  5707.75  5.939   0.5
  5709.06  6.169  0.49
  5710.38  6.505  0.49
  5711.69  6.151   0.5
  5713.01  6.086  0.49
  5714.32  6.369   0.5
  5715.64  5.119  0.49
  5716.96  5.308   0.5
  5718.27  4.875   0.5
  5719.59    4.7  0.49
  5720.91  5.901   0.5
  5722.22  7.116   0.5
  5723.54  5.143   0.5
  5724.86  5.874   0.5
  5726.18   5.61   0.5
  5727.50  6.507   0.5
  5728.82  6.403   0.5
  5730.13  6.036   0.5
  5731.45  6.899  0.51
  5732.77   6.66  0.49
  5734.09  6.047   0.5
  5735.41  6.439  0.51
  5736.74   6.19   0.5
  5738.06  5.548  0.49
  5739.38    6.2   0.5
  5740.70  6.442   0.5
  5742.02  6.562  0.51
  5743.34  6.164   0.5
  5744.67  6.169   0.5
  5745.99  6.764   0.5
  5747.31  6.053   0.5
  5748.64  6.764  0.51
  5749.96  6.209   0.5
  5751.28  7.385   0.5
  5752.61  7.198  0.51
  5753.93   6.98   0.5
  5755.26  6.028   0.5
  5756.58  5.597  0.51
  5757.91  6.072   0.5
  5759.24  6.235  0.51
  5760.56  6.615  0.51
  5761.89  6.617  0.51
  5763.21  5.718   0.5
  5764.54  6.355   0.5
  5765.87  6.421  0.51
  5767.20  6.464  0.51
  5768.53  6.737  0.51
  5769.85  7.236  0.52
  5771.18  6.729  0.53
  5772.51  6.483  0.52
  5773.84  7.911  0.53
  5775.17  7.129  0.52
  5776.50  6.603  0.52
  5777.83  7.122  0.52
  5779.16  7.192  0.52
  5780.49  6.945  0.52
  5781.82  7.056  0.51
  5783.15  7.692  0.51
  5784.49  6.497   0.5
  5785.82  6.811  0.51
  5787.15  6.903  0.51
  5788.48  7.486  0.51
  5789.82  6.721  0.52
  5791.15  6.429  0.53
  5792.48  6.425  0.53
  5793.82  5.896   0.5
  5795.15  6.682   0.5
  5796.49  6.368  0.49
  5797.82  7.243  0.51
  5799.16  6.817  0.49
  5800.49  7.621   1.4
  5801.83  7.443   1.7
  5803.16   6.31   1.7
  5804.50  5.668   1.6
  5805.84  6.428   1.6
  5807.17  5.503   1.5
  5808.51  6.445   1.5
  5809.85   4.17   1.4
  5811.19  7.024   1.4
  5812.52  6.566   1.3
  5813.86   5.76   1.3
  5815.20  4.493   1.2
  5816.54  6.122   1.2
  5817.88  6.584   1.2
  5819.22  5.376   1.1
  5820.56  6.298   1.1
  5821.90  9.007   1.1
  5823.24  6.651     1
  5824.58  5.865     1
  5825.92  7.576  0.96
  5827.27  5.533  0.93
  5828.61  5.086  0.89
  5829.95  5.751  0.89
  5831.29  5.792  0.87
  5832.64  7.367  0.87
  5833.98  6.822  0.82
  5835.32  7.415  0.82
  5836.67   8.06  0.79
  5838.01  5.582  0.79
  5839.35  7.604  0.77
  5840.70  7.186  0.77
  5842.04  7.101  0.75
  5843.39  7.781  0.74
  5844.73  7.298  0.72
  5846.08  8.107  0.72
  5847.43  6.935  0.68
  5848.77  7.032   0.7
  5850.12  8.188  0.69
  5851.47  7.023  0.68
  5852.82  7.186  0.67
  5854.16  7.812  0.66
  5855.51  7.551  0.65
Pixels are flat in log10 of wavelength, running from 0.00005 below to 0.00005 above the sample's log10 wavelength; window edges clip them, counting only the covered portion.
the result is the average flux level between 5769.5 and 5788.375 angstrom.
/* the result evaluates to 7.03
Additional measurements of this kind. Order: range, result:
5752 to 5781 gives 6.65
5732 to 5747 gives 6.29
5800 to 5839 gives 6.36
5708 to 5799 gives 6.43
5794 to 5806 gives 6.71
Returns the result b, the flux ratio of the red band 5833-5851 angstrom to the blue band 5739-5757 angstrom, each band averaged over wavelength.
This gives 1.1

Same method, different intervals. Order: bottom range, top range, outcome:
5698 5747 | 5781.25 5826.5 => 1.07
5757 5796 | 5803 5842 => 0.95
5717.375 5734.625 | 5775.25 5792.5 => 1.16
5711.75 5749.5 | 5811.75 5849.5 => 1.10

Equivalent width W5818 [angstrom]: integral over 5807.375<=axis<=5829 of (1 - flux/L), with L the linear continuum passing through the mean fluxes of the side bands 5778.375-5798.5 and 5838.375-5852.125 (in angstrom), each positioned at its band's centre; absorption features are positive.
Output 2.9 angstrom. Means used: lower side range 6.82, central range 6.16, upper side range 7.38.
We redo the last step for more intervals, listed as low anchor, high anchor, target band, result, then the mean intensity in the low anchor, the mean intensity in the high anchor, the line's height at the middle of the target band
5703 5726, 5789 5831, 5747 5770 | -1.5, 5.86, 6.32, 6.07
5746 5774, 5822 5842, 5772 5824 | 0.0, 6.54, 6.68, 6.61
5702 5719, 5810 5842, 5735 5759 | -1.1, 5.92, 6.48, 6.1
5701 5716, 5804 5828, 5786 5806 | -1.7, 6.17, 6.17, 6.17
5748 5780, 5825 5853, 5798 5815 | 1.3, 6.66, 6.96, 6.83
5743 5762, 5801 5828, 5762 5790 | -2.2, 6.45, 6.25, 6.38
